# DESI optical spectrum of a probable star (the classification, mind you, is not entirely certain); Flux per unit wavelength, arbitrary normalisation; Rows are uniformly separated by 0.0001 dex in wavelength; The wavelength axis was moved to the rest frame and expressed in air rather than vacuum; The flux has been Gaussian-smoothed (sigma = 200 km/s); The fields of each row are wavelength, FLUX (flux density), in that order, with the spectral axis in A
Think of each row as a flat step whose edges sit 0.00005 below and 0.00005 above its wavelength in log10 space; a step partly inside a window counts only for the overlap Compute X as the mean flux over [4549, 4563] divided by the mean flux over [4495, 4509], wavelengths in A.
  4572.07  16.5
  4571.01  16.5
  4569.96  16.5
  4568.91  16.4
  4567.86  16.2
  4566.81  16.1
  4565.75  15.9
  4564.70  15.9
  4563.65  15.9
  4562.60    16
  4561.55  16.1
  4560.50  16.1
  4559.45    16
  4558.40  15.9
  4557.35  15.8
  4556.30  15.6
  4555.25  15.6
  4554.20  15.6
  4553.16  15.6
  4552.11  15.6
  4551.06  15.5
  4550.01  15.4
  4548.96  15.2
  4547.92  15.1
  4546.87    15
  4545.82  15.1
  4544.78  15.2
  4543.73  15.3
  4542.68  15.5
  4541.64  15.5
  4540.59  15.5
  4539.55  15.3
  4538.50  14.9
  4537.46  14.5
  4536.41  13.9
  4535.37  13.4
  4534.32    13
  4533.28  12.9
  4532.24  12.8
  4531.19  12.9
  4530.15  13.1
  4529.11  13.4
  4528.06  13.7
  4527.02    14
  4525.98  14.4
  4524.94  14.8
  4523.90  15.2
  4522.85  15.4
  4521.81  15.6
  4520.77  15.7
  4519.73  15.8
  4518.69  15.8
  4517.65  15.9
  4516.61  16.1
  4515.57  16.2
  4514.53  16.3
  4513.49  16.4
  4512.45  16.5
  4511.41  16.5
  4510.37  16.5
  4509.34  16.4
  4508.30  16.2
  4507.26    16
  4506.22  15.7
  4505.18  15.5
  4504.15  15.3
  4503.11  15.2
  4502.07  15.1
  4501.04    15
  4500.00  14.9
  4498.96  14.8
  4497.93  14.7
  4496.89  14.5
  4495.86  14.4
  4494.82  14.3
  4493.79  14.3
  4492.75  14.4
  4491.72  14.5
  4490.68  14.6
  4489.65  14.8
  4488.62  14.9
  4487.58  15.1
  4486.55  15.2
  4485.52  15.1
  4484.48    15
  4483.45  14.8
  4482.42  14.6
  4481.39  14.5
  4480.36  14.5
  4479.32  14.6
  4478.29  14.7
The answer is 1.04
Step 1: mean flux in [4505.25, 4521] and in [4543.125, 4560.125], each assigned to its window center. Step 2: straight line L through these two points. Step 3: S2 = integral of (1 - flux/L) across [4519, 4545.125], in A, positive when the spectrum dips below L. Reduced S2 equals 2.19 A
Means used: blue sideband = 16.1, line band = 14.5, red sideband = 15.5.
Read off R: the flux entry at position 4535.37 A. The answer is 13.4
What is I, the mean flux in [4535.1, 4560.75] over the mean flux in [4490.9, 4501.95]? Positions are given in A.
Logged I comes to 1.0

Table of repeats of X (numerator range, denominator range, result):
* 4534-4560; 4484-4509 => 1.01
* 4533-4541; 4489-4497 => 0.98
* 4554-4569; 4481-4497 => 1.08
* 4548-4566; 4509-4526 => 0.99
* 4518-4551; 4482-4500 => 1.00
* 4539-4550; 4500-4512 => 0.97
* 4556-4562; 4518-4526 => 1.03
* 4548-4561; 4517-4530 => 1.05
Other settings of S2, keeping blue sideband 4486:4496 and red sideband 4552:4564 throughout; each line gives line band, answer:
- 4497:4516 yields -0.98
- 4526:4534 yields 1.05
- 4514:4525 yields -0.43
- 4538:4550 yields 0.26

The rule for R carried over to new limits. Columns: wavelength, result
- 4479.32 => 14.6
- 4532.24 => 12.8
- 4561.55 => 16.1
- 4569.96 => 16.5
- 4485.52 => 15.1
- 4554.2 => 15.6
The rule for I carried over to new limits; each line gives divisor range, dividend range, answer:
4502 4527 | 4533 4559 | 0.96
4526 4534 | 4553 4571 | 1.20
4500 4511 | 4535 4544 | 0.95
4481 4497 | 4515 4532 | 1.01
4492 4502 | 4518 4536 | 0.97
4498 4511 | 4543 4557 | 0.99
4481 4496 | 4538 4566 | 1.06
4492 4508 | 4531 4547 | 0.97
